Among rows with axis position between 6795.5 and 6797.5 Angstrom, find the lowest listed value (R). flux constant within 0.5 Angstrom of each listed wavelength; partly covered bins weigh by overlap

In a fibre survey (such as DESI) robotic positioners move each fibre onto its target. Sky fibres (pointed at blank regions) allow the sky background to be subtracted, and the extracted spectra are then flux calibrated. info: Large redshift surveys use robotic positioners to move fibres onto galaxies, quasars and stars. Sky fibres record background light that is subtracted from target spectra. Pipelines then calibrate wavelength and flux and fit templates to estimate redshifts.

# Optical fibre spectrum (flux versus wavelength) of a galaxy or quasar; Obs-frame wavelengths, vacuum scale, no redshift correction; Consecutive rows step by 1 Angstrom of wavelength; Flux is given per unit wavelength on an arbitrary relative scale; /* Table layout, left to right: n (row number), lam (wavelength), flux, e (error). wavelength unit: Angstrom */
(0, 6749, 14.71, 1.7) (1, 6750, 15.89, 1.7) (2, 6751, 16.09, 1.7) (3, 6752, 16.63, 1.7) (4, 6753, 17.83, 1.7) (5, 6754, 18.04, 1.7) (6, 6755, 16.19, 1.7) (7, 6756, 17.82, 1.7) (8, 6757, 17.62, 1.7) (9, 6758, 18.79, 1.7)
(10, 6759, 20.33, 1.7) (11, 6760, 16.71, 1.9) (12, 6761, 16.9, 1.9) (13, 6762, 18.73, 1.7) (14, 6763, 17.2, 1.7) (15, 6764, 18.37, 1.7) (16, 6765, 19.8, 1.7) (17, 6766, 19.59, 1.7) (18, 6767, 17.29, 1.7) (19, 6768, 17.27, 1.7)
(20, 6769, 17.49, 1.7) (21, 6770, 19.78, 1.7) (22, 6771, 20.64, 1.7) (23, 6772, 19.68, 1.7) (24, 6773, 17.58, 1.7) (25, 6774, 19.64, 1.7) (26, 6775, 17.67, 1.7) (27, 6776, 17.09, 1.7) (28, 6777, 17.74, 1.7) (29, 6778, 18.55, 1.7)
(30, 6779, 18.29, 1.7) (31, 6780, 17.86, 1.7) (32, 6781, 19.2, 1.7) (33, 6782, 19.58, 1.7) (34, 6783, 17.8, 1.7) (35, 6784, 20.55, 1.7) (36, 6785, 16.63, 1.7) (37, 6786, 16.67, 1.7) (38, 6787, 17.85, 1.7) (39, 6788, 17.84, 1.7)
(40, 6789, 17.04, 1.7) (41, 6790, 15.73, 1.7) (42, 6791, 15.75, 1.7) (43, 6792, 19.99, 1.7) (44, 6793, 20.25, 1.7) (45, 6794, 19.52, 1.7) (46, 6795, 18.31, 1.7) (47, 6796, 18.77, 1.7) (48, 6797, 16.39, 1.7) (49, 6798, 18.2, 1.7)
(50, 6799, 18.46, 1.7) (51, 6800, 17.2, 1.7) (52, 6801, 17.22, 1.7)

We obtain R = 16.39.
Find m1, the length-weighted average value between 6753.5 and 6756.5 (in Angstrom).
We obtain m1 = 17.4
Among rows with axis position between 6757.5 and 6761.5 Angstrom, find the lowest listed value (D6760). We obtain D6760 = 16.71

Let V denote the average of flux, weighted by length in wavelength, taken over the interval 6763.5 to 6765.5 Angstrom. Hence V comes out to 19.1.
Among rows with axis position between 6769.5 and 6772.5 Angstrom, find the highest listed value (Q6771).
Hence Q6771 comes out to 20.64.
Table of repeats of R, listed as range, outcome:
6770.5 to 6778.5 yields 17.09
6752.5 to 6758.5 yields 16.19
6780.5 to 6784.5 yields 17.8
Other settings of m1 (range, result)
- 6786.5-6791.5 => 16.8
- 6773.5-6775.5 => 18.7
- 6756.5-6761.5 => 18.1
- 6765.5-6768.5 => 18.1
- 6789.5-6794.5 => 18.2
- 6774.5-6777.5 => 17.5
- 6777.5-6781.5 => 18.5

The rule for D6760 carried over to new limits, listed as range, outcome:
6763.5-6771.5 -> 17.27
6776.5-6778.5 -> 17.74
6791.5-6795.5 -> 18.31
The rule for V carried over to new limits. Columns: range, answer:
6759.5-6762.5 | 17.4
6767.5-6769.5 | 17.4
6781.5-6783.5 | 18.7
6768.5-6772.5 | 19.4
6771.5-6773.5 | 18.6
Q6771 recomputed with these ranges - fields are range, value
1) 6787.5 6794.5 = 20.25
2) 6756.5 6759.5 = 20.33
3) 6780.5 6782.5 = 19.58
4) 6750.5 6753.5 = 17.83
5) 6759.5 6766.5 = 19.8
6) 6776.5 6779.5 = 18.55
